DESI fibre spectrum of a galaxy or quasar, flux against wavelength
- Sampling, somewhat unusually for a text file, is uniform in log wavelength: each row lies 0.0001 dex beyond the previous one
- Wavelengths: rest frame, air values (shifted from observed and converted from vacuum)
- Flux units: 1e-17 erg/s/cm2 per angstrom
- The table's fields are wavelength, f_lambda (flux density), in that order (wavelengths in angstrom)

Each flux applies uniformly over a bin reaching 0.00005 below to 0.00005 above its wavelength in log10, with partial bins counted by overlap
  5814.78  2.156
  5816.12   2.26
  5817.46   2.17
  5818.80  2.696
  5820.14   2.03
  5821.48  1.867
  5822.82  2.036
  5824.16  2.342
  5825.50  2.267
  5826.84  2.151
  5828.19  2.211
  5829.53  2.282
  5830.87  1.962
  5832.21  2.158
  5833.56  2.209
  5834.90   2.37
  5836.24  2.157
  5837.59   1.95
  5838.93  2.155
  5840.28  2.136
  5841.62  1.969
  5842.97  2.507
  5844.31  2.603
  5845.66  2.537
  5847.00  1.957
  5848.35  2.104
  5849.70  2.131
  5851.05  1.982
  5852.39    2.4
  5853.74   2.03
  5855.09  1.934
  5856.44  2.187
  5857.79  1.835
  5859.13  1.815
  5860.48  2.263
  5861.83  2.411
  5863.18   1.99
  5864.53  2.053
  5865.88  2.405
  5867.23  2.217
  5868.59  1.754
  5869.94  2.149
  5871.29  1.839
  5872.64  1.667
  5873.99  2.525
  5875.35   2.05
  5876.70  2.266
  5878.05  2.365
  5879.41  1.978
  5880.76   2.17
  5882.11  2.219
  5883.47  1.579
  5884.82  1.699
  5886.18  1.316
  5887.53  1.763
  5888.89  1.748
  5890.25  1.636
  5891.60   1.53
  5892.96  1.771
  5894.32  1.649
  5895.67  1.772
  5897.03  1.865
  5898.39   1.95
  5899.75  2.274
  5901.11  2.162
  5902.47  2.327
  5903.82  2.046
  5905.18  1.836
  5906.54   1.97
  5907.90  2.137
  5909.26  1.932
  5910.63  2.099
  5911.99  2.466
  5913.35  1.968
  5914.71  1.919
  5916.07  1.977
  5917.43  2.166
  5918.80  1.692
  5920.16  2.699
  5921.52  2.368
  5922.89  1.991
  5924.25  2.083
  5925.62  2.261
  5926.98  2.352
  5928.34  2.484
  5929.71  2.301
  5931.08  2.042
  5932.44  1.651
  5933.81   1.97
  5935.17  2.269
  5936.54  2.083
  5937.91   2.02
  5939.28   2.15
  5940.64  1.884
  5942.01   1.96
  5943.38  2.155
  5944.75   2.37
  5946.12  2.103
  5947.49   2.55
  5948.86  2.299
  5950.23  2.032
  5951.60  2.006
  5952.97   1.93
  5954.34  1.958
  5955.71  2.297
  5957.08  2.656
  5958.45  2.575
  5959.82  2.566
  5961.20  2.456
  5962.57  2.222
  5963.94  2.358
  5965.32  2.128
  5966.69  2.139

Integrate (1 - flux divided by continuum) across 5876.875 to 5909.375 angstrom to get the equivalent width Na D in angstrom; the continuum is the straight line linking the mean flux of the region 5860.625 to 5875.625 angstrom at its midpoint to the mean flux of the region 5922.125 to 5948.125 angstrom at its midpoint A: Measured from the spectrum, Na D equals 3.19 angstrom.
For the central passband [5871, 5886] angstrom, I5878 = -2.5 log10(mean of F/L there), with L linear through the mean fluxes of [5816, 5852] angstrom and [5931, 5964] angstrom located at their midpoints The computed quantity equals 0.09 mag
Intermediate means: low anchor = 2.19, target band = 2.01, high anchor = 2.18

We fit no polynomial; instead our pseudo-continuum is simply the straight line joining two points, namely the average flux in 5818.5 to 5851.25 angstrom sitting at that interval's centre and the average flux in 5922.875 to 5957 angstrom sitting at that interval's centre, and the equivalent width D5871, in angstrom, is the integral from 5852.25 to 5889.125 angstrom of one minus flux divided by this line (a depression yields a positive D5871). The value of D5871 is 2.6 angstrom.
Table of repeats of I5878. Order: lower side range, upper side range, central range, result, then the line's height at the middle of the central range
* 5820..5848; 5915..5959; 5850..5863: 0.045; 2.18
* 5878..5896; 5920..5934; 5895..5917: -0.039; 1.97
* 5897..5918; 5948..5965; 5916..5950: 0.012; 2.18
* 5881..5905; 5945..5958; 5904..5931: -0.070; 2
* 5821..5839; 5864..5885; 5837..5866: -0.019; 2.11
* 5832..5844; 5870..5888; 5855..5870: -0.016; 2.06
